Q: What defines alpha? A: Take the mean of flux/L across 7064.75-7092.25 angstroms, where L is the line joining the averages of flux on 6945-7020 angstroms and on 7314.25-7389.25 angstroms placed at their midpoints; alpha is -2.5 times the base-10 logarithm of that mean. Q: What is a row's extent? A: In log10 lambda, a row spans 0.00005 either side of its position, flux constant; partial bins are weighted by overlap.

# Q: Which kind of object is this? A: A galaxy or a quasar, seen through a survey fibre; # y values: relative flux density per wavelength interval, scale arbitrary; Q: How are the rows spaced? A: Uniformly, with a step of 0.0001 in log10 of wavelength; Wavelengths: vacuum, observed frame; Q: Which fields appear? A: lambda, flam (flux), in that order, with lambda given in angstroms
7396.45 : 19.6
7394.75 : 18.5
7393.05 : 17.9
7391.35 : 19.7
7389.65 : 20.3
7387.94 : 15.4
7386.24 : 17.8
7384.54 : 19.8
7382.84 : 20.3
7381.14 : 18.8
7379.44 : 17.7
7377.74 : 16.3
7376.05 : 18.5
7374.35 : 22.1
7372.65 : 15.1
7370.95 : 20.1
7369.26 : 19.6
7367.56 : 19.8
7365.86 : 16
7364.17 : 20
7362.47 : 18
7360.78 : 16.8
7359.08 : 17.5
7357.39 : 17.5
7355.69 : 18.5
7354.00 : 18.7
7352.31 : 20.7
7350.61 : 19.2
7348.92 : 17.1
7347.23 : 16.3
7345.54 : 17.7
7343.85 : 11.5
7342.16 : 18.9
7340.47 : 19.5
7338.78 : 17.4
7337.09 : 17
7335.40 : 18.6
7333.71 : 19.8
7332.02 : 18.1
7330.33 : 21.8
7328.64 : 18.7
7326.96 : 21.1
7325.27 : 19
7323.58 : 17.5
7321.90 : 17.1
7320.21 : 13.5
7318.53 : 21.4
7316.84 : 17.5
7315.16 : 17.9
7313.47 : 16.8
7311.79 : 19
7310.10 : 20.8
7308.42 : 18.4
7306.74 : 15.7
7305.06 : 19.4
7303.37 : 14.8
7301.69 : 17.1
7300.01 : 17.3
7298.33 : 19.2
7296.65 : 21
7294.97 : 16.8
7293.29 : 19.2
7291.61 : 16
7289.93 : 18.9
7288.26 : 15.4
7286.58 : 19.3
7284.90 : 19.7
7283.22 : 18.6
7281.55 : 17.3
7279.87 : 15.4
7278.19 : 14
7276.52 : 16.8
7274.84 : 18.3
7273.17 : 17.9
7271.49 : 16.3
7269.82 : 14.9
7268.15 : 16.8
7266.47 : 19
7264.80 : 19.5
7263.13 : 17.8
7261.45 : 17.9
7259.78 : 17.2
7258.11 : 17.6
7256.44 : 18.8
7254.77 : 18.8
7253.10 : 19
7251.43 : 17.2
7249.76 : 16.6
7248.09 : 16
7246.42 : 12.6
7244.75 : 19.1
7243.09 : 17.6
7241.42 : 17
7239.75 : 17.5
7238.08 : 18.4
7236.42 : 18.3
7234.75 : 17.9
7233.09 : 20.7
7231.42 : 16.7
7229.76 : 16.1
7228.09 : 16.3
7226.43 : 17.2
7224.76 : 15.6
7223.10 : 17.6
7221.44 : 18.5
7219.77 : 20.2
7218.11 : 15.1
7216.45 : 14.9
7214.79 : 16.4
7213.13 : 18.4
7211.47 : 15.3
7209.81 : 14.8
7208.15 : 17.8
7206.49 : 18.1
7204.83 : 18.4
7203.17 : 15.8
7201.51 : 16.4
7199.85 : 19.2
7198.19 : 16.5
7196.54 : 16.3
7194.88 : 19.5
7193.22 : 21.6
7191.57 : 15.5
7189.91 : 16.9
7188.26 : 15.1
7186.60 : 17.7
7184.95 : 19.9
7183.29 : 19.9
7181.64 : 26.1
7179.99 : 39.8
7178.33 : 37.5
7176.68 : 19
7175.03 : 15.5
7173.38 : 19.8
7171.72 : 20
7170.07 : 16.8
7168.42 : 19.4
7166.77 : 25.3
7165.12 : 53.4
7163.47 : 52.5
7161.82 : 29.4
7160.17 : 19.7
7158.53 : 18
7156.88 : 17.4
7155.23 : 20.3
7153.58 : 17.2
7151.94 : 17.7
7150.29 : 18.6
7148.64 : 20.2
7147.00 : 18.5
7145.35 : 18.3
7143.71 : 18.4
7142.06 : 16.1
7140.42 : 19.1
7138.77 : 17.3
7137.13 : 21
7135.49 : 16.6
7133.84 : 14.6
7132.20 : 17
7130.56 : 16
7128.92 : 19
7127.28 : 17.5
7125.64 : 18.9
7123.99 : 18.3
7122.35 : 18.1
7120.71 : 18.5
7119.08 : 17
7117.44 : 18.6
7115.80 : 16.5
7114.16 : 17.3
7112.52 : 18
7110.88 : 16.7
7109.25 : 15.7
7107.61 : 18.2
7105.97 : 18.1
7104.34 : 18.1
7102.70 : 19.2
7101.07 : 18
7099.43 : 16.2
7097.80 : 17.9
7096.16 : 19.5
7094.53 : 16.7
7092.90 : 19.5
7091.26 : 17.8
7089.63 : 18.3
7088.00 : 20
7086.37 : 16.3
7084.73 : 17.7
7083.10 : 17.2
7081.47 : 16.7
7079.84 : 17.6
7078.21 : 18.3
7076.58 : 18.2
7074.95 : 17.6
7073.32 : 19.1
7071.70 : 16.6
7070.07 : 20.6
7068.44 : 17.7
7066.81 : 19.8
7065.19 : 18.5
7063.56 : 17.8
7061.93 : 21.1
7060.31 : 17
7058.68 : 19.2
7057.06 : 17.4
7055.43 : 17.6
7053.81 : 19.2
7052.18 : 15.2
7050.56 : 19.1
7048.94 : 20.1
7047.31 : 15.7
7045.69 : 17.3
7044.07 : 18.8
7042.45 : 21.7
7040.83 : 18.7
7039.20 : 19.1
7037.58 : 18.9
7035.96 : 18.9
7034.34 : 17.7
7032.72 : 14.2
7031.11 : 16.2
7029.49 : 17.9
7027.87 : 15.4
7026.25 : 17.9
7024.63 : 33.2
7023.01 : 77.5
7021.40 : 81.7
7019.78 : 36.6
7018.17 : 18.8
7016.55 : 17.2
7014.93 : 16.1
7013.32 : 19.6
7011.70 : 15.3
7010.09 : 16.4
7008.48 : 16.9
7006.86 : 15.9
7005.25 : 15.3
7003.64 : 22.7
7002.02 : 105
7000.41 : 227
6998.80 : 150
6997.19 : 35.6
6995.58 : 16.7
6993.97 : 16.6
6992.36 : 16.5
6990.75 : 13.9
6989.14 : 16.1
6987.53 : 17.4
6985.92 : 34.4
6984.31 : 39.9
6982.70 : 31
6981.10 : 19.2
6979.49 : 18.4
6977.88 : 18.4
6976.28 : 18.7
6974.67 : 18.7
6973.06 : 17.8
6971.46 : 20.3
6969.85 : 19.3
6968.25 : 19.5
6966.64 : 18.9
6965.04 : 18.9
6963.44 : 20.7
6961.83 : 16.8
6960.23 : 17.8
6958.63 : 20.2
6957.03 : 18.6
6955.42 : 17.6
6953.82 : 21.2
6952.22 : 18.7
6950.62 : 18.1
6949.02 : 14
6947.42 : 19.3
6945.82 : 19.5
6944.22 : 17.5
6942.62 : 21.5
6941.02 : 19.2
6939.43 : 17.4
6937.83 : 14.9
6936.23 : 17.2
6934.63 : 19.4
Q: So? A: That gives 0.398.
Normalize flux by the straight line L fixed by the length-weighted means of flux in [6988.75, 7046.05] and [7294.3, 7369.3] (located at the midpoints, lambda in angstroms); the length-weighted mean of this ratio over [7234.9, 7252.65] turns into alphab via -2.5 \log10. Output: 0.31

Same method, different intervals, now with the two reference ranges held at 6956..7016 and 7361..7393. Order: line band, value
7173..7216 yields 0.25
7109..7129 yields 0.46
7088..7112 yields 0.47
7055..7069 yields 0.48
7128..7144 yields 0.45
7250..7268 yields 0.23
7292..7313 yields 0.16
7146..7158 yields 0.36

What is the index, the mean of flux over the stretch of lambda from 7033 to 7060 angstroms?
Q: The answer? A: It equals 18.3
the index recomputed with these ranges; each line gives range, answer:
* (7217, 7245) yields 17.6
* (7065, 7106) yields 18.1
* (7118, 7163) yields 18.7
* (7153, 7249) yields 20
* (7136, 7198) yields 21.9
